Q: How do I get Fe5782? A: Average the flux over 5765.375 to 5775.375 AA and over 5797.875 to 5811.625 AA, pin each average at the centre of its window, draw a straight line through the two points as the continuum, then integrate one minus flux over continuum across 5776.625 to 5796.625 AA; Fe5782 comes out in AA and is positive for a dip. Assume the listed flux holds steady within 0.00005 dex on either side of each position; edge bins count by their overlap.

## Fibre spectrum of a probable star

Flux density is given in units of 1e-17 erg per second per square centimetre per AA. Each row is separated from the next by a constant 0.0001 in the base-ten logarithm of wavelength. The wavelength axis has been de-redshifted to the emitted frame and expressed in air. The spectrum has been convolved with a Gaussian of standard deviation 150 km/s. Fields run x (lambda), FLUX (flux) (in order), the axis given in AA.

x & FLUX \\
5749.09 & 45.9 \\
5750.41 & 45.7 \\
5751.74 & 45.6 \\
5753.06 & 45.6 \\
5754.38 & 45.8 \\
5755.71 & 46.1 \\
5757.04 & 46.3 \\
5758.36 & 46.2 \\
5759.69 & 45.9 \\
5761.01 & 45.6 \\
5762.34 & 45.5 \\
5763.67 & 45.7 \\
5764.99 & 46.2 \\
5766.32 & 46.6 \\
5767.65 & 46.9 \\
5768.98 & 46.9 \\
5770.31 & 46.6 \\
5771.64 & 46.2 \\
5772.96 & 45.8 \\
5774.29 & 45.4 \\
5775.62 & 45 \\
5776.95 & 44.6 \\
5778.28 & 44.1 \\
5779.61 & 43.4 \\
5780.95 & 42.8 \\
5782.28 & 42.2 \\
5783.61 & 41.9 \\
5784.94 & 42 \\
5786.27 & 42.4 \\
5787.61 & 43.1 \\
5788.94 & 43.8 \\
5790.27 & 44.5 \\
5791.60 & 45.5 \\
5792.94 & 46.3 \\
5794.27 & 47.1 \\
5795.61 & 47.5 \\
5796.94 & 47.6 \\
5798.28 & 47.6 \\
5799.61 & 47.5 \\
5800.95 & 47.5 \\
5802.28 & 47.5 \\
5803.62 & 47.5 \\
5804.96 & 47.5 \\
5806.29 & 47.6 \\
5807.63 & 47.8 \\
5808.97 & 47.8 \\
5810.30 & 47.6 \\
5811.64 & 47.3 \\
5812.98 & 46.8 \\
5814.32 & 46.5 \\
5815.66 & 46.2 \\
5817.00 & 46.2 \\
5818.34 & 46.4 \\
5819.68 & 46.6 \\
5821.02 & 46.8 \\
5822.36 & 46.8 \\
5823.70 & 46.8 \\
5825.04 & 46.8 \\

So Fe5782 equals 1.18 AA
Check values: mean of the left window 46.3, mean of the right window 47.6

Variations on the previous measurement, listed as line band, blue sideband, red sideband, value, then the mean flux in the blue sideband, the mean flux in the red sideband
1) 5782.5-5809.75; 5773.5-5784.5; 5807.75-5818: -0.37 AA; 43.6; 46.9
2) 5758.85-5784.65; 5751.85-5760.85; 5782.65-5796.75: 0.12 AA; 46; 44.5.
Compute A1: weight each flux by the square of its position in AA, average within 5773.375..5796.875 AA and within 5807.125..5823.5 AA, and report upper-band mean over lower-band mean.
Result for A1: 1.07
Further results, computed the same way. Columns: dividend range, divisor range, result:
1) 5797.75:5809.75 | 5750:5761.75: 1.06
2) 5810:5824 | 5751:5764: 1.04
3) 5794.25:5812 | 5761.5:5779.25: 1.05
